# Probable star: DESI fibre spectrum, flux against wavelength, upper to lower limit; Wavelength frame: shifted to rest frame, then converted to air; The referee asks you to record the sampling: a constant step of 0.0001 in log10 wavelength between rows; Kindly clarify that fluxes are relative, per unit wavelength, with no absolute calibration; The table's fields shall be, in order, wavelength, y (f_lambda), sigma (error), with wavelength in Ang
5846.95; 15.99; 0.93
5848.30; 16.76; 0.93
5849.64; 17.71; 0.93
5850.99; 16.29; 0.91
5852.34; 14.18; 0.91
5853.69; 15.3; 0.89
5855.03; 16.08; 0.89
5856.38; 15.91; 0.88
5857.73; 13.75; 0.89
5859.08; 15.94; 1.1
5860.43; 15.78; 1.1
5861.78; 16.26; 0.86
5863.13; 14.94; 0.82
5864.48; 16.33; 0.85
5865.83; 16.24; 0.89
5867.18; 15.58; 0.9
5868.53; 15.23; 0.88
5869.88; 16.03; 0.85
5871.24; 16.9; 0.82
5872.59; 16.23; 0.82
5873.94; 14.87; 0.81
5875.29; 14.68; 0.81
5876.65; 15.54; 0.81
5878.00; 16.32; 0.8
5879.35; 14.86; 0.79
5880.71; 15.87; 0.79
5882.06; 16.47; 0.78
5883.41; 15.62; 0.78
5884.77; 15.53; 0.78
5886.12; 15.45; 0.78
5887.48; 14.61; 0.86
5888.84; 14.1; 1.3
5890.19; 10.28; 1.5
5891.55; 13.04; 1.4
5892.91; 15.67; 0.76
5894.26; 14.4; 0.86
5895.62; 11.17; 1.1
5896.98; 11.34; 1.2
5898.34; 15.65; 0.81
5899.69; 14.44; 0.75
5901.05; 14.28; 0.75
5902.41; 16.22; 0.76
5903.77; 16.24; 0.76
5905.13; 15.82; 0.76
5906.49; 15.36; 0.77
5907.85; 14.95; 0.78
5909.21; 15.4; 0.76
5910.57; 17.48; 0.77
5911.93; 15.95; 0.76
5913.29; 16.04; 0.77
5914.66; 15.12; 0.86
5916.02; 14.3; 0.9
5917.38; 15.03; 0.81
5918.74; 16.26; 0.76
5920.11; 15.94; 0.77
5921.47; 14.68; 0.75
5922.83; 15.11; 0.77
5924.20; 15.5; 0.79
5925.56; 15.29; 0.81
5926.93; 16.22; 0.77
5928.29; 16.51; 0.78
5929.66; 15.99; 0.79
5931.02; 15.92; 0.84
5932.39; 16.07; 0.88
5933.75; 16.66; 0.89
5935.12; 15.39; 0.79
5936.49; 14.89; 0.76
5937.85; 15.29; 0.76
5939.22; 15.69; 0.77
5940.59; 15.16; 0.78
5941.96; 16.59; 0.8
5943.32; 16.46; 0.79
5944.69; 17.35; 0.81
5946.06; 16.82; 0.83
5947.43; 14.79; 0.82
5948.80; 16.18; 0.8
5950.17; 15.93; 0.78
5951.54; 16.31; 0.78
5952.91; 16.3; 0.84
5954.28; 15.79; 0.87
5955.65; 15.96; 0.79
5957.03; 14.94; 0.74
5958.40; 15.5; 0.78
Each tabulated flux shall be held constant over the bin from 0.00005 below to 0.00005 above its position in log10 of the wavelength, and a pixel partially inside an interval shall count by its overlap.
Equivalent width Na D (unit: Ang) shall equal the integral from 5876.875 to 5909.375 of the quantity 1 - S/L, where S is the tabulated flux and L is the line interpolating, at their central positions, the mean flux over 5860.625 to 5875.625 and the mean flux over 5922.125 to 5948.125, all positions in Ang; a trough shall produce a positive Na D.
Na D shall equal 2.3 Ang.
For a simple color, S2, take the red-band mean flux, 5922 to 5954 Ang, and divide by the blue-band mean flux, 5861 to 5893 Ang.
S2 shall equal 1.04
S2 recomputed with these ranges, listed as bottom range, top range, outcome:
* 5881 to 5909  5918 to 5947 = 1.09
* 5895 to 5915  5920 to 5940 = 1.04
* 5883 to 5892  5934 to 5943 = 1.11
